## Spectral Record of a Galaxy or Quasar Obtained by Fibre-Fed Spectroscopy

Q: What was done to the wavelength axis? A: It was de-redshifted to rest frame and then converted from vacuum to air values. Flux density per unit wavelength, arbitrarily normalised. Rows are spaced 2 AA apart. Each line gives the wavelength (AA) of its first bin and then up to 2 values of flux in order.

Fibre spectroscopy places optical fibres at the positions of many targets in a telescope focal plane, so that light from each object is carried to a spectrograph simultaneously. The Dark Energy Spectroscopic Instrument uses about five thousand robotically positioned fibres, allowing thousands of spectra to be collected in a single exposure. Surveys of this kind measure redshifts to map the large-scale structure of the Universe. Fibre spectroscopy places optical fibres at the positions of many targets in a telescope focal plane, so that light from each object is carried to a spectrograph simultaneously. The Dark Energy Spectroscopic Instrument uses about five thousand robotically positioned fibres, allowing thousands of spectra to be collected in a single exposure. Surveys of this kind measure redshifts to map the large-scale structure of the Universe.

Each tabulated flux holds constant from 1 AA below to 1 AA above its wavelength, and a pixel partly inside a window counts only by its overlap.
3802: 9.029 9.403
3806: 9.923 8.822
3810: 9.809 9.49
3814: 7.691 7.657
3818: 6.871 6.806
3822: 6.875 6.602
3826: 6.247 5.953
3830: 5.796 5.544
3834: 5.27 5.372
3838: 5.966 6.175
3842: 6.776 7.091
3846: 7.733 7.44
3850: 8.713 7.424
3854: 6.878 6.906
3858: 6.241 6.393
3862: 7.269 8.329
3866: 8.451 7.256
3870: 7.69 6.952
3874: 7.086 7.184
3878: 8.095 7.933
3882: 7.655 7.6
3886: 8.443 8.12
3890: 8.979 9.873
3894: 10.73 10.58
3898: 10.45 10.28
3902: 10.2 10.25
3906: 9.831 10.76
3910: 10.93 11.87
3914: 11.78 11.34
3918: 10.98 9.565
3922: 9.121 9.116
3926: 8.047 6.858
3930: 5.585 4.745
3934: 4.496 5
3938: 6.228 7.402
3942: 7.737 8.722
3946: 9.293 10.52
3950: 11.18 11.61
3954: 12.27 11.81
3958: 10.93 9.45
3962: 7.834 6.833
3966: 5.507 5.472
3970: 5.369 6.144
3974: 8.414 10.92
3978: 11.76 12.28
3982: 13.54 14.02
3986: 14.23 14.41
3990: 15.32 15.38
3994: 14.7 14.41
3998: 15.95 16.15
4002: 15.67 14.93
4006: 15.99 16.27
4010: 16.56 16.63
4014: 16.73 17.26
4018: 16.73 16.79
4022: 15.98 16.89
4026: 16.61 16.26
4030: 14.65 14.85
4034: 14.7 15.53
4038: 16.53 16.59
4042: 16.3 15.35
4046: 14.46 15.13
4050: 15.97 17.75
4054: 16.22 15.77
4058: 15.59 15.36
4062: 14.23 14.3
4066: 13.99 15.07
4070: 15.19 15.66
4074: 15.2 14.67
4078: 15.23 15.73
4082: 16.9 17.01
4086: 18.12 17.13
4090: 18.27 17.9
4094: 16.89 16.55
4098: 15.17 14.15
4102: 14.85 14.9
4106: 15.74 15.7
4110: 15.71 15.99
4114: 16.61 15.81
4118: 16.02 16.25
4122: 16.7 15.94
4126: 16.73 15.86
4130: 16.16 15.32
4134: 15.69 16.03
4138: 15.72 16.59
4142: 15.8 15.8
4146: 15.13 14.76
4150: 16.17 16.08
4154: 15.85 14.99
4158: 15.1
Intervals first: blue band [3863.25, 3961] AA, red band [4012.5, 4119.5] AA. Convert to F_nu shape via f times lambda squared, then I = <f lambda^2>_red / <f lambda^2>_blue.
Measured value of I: 1.91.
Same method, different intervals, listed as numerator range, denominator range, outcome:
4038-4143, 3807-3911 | 2.26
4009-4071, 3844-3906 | 2.08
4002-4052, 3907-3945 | 2.00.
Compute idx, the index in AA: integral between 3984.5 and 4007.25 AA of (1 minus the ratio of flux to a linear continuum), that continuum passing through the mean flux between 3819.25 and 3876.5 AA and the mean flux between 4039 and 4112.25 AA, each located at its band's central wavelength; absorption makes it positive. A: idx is -4.5 AA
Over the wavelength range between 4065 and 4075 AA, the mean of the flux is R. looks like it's 15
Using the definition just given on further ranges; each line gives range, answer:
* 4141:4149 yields 15.4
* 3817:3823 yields 6.85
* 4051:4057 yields 16.6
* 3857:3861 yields 6.32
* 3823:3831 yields 6.15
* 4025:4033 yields 15.6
